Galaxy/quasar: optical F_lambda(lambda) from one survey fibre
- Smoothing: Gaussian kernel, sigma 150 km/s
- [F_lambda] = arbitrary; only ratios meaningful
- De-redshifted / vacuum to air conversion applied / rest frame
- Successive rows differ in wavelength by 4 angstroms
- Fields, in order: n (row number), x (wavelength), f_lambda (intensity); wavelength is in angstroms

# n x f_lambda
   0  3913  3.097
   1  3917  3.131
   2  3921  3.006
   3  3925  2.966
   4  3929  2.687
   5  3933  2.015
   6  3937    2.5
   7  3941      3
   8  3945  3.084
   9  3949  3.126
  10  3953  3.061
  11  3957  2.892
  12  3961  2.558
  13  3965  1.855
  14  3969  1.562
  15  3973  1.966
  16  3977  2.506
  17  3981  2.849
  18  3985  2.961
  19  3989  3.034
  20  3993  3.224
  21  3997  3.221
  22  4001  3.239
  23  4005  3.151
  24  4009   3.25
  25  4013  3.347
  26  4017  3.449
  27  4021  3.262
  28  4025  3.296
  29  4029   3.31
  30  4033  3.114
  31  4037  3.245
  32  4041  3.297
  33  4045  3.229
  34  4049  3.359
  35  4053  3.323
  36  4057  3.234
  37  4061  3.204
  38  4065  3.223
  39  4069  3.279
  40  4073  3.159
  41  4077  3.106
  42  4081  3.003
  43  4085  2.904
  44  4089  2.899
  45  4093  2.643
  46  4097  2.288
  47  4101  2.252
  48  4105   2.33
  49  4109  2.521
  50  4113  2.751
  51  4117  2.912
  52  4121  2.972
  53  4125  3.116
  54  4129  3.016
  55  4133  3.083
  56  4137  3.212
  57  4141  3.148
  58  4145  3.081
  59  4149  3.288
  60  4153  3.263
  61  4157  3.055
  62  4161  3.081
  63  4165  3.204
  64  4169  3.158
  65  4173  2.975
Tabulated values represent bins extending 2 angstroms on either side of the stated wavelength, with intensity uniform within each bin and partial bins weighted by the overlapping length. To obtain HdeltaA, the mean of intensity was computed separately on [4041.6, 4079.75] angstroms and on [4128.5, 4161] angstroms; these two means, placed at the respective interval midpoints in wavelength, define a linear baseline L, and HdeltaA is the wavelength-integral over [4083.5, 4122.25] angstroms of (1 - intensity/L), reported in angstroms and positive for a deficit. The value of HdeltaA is 6.7 angstroms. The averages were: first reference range 3.23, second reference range 3.15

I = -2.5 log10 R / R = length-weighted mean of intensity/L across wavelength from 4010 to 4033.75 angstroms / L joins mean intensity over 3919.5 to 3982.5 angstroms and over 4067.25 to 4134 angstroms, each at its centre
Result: -0.22 mag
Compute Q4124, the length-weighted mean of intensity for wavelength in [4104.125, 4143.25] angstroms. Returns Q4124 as 2.92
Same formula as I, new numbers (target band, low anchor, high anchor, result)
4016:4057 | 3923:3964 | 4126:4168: -0.120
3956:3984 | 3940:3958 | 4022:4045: 0.315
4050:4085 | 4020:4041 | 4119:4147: 0.004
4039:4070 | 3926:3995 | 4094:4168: -0.169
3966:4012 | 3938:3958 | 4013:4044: 0.129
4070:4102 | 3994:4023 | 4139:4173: 0.142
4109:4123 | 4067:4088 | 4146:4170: 0.109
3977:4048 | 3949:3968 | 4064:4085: -0.124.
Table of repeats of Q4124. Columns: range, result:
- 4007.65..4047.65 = 3.28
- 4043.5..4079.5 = 3.23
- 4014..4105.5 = 3.08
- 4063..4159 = 2.94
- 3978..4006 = 3.07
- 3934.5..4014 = 2.81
